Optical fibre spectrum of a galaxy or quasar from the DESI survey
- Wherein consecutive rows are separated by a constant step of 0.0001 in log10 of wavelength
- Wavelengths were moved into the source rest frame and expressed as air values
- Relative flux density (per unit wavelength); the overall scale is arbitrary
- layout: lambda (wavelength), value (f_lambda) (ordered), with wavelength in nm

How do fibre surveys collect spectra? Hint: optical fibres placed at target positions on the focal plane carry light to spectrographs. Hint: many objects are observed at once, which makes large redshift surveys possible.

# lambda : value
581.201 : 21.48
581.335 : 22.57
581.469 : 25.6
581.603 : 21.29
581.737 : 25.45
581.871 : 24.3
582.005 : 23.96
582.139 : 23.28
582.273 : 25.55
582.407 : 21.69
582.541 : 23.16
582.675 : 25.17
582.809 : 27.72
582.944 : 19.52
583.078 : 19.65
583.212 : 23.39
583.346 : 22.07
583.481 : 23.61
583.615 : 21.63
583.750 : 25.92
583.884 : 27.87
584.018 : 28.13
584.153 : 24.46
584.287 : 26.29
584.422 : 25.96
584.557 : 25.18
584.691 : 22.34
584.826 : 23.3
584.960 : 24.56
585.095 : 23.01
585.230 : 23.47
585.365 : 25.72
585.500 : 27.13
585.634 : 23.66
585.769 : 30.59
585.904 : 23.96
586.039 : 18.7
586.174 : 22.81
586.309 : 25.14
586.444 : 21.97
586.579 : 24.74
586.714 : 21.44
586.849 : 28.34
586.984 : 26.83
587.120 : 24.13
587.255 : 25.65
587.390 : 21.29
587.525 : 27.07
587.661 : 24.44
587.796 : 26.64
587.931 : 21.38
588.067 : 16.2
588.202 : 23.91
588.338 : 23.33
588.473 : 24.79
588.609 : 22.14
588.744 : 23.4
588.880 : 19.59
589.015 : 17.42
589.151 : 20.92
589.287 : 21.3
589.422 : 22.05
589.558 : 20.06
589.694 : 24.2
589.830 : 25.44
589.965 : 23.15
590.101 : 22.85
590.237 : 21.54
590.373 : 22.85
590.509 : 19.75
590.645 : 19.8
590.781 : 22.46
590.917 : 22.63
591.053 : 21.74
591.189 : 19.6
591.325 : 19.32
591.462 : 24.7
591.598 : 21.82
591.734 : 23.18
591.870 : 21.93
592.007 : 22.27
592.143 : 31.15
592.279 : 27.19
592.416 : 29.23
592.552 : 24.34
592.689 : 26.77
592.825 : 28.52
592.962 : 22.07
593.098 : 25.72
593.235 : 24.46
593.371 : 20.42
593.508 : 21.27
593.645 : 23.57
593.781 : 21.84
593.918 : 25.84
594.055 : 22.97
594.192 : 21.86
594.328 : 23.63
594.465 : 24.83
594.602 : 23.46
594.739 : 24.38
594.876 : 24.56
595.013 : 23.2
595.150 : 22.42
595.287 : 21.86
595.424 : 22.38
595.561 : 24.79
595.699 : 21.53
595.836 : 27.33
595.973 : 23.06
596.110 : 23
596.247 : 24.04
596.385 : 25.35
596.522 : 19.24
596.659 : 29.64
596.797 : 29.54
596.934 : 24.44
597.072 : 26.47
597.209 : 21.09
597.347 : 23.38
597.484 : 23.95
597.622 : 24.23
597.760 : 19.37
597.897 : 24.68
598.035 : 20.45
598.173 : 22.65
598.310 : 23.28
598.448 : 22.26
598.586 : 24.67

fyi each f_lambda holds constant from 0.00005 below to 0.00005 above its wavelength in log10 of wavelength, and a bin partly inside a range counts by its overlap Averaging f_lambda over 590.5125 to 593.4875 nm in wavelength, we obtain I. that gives 23.7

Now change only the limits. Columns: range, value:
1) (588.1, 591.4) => 21.8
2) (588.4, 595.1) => 23.1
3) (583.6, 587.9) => 24.8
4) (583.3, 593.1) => 23.7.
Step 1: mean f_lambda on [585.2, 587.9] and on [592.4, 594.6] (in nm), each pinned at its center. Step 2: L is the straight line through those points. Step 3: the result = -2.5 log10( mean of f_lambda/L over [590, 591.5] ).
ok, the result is 0.13 mag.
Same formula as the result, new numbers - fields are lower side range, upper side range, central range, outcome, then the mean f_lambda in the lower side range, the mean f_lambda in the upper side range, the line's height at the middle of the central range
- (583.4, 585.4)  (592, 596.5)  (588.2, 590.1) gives 0.104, 24.7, 24.2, 24.5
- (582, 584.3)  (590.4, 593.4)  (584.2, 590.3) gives 0.015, 24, 23.6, 23.8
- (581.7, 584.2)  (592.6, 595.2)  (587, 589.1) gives 0.050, 24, 23.8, 23.9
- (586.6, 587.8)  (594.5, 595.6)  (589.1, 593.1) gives 0.042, 25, 23.4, 24.2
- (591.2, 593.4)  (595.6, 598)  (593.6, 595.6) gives 0.040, 24.5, 24.1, 24.3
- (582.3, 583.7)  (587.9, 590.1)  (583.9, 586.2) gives -0.103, 22.9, 21.9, 22.5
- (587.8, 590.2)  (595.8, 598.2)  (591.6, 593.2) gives -0.119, 22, 24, 22.8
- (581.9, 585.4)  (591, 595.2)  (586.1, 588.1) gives 0.001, 24.1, 23.8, 24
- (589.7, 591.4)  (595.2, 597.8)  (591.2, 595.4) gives -0.049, 21.9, 24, 22.8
